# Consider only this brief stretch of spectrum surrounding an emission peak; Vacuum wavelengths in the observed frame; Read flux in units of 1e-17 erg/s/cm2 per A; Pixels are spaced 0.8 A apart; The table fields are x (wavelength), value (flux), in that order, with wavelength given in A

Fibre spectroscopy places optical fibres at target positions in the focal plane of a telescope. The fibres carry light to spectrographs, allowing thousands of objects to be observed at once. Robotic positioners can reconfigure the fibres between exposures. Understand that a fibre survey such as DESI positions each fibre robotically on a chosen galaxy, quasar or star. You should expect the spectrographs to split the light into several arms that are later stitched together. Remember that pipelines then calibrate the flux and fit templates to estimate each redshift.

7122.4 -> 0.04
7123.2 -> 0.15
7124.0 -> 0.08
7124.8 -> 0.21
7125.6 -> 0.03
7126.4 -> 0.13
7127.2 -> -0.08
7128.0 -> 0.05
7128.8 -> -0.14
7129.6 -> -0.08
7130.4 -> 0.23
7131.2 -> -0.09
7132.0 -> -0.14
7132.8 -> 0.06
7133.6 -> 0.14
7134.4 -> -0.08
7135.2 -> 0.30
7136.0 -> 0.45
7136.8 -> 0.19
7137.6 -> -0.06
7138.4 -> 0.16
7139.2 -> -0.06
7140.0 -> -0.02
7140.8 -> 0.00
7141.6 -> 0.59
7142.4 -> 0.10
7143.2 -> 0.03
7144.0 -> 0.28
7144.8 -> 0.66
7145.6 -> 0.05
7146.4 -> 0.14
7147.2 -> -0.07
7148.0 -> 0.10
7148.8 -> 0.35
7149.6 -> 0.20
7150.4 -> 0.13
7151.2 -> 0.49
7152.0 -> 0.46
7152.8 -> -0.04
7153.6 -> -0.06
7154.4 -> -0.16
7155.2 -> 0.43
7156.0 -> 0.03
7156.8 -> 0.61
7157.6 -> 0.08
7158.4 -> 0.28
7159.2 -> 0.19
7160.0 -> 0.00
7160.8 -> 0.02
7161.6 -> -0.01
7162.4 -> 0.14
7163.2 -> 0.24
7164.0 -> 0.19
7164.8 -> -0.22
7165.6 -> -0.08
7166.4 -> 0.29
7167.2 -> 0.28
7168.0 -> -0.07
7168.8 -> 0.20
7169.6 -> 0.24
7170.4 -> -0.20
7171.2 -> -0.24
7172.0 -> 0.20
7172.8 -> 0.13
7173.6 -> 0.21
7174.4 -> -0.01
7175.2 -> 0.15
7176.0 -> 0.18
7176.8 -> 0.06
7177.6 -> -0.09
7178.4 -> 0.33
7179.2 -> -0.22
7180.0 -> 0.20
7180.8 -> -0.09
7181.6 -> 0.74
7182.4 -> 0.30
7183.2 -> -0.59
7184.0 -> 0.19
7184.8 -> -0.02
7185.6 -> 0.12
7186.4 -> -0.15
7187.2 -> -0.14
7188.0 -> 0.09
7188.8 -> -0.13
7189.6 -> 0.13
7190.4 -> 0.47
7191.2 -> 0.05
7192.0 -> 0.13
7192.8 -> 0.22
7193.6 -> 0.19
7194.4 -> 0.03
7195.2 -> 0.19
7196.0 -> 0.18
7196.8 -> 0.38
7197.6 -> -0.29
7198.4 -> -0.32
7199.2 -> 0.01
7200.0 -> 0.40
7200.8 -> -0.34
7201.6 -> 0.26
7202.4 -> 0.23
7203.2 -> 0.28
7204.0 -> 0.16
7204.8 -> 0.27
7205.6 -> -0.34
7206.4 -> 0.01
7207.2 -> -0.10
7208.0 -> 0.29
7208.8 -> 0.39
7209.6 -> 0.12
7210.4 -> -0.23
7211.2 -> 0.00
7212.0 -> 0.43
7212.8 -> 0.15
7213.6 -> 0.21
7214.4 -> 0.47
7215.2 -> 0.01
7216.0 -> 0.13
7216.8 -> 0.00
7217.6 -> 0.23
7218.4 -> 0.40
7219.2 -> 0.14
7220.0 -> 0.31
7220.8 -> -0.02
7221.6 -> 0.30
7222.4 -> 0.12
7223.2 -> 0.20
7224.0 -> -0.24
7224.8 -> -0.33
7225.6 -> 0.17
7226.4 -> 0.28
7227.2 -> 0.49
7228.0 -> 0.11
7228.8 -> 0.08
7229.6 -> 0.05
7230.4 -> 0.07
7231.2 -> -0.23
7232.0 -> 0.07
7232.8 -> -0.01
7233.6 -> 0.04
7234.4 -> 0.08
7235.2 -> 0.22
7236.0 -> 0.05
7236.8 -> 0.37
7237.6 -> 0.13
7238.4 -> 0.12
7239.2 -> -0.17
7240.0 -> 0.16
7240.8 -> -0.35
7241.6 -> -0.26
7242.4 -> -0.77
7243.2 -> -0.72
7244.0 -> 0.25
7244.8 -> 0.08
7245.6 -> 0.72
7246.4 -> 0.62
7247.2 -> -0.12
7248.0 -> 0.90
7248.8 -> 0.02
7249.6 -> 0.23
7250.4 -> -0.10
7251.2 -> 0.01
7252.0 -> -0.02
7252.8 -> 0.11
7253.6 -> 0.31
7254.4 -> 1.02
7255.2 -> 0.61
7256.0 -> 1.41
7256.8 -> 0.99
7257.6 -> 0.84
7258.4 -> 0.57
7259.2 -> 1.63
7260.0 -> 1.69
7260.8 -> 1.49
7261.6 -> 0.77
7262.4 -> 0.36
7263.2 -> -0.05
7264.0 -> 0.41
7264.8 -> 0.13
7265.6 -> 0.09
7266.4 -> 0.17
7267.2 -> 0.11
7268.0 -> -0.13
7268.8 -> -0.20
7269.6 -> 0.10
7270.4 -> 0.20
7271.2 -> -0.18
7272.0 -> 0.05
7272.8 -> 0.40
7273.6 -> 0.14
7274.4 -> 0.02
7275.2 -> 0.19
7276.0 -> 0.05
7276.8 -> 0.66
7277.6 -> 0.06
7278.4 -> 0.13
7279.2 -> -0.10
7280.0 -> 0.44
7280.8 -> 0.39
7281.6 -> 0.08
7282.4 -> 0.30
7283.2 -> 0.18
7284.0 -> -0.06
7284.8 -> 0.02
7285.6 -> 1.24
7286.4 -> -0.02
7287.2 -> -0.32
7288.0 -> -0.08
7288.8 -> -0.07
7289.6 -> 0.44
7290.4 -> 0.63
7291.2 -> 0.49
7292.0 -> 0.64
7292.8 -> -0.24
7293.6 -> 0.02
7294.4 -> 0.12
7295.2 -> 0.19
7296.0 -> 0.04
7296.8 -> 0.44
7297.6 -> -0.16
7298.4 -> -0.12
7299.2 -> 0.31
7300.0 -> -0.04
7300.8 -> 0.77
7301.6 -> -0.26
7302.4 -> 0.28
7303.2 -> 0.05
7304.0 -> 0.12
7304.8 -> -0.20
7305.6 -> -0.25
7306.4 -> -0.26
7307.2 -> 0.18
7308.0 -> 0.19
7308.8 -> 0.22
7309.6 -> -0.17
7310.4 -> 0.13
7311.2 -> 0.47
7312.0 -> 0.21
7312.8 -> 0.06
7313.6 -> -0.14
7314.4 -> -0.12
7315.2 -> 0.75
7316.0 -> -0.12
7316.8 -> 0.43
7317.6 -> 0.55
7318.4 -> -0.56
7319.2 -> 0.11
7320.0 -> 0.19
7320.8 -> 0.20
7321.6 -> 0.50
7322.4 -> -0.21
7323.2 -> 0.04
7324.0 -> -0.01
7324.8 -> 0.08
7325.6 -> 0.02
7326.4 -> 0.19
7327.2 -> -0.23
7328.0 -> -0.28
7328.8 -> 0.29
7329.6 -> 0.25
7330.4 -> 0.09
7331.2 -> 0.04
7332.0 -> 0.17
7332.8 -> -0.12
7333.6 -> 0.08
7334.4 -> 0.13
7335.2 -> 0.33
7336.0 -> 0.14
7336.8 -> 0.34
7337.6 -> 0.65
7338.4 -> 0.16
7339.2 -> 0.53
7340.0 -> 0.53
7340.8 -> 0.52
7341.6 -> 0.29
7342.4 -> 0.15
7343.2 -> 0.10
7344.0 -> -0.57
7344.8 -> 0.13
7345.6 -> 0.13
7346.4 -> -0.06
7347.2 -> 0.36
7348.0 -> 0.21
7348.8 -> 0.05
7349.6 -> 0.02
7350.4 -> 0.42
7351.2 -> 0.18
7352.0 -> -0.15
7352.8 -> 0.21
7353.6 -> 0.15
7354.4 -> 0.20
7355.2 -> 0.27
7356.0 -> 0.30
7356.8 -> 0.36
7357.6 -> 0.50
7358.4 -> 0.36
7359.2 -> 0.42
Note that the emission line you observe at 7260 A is [O II]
